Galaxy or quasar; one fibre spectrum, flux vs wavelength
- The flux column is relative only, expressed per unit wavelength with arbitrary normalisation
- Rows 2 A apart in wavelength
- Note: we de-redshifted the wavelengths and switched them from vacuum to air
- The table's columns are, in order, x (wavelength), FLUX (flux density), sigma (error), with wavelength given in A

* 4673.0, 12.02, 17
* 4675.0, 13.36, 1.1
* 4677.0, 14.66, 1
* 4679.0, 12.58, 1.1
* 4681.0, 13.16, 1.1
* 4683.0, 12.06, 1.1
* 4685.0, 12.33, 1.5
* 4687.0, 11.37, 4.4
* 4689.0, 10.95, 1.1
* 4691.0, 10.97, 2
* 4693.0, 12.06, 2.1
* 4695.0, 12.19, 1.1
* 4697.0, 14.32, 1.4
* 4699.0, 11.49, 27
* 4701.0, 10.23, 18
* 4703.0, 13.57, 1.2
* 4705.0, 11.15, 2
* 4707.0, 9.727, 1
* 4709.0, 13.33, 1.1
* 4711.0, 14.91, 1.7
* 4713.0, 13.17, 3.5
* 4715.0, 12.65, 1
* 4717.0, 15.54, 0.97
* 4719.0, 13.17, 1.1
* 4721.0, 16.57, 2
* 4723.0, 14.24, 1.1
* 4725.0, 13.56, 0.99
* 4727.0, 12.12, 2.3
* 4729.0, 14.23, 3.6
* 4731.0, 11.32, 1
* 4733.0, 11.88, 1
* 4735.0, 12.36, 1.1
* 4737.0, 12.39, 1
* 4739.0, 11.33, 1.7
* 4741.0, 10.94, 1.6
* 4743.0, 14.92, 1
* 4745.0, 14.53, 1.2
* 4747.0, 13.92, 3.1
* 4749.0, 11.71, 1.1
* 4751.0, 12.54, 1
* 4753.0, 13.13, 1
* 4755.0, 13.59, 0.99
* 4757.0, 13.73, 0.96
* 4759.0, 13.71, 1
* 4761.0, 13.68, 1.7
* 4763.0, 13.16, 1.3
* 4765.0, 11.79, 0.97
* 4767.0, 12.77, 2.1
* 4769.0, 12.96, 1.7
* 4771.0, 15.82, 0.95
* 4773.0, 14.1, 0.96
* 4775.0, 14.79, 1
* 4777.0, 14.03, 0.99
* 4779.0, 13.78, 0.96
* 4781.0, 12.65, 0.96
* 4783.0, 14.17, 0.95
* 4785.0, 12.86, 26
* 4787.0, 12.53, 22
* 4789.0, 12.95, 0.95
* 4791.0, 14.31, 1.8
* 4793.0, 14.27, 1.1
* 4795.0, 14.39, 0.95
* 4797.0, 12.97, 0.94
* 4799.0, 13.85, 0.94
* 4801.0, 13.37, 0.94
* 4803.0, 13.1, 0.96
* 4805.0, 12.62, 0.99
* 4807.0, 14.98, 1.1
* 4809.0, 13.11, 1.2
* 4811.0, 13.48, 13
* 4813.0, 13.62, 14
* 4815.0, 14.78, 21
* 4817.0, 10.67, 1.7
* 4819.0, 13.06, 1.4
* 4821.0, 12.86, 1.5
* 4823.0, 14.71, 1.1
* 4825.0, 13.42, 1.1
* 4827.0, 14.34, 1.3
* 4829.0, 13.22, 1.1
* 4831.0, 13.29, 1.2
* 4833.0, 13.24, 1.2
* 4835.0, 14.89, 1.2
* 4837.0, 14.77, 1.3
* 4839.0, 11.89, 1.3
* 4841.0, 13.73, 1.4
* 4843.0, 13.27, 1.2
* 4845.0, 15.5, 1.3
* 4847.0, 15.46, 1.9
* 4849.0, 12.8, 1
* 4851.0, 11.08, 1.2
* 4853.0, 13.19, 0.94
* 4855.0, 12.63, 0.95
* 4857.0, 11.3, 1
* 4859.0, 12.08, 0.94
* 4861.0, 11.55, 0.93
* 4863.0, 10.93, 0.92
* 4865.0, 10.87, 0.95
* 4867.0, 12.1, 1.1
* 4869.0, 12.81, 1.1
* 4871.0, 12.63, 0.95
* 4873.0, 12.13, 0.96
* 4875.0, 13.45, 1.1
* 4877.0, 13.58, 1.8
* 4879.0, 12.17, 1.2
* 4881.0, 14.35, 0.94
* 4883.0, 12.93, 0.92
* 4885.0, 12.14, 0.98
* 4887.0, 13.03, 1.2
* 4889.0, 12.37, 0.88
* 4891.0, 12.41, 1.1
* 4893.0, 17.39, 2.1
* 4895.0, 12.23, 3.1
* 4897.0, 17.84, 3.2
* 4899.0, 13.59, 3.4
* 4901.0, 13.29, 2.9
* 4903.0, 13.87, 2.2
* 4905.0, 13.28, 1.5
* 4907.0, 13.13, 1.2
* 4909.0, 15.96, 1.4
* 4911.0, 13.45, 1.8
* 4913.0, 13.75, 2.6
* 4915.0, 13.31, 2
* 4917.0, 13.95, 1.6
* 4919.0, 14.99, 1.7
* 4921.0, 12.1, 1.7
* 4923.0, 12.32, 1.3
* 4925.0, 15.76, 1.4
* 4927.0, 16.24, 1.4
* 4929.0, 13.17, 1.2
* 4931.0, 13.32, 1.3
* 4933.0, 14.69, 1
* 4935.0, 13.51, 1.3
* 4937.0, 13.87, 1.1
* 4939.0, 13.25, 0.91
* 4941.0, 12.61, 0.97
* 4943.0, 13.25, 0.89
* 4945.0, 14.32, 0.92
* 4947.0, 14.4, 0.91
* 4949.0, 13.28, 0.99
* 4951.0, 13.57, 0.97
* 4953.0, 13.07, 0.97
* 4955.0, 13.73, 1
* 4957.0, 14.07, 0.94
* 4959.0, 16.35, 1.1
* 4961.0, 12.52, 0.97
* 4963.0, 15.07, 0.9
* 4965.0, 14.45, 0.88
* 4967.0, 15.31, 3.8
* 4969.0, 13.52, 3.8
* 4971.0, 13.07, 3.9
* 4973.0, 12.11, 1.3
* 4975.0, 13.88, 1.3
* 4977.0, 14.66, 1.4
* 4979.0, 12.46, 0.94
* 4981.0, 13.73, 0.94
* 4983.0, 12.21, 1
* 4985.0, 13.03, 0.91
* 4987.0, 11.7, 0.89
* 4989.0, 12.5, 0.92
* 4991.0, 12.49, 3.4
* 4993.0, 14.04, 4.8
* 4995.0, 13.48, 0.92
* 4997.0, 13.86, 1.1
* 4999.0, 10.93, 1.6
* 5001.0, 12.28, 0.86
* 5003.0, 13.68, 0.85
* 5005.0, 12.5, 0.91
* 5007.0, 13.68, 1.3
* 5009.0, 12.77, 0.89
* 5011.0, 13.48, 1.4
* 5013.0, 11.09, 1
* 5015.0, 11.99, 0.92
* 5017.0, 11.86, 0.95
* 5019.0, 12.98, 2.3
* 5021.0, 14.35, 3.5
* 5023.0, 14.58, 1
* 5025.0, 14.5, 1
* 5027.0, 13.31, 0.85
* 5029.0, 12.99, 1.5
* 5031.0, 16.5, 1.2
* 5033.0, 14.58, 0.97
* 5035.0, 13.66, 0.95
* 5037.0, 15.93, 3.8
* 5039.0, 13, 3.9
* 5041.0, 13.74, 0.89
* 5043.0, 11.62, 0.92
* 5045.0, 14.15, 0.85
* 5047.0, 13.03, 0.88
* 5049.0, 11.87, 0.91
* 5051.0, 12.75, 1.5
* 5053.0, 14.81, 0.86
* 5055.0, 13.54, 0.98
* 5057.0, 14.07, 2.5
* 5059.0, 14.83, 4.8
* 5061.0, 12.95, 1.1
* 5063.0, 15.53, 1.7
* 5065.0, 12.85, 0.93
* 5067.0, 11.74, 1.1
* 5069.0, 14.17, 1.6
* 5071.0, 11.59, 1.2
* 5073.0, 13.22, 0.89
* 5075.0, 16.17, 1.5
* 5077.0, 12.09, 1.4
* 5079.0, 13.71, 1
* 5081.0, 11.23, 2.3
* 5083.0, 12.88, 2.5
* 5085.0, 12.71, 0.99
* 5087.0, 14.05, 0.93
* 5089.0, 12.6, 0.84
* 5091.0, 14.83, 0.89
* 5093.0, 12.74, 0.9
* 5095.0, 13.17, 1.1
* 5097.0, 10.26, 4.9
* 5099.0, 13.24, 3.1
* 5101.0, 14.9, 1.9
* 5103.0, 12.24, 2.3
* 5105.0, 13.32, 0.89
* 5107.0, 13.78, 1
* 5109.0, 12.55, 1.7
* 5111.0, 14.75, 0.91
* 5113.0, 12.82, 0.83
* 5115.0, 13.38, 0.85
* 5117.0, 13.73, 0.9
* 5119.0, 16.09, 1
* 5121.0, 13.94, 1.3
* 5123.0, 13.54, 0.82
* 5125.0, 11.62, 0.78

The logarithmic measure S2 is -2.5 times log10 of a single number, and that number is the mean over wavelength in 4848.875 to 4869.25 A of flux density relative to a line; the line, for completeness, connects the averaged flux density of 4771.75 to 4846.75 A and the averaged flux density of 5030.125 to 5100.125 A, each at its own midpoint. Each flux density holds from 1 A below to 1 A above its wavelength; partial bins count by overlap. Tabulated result 0.15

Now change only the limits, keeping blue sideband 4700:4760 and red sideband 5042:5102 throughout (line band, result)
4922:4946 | -0.057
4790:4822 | -0.033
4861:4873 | 0.108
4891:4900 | -0.141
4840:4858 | -0.011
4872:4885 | 0.007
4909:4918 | -0.060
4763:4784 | -0.051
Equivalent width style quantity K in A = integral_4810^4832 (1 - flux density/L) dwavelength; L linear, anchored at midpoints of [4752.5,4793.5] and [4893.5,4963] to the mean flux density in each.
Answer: 0.43 A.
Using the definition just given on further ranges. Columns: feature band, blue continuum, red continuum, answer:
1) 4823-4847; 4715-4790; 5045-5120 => -1.0 A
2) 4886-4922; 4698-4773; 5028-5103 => -1.8 A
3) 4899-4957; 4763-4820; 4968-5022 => -3.0 A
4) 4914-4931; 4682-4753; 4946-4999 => -0.8 A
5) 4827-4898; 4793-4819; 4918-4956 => 2.3 A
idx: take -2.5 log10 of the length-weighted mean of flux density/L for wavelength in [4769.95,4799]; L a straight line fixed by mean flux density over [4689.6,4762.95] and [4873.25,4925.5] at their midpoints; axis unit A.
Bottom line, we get -0.05 mag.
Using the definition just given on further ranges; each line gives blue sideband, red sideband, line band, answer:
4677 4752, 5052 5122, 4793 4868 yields -0.02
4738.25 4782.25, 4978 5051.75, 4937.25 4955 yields -0.02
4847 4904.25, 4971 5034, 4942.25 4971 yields -0.08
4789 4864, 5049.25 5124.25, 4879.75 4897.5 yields -0.03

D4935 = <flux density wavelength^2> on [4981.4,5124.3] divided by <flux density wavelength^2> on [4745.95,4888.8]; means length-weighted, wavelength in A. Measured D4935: 1.11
